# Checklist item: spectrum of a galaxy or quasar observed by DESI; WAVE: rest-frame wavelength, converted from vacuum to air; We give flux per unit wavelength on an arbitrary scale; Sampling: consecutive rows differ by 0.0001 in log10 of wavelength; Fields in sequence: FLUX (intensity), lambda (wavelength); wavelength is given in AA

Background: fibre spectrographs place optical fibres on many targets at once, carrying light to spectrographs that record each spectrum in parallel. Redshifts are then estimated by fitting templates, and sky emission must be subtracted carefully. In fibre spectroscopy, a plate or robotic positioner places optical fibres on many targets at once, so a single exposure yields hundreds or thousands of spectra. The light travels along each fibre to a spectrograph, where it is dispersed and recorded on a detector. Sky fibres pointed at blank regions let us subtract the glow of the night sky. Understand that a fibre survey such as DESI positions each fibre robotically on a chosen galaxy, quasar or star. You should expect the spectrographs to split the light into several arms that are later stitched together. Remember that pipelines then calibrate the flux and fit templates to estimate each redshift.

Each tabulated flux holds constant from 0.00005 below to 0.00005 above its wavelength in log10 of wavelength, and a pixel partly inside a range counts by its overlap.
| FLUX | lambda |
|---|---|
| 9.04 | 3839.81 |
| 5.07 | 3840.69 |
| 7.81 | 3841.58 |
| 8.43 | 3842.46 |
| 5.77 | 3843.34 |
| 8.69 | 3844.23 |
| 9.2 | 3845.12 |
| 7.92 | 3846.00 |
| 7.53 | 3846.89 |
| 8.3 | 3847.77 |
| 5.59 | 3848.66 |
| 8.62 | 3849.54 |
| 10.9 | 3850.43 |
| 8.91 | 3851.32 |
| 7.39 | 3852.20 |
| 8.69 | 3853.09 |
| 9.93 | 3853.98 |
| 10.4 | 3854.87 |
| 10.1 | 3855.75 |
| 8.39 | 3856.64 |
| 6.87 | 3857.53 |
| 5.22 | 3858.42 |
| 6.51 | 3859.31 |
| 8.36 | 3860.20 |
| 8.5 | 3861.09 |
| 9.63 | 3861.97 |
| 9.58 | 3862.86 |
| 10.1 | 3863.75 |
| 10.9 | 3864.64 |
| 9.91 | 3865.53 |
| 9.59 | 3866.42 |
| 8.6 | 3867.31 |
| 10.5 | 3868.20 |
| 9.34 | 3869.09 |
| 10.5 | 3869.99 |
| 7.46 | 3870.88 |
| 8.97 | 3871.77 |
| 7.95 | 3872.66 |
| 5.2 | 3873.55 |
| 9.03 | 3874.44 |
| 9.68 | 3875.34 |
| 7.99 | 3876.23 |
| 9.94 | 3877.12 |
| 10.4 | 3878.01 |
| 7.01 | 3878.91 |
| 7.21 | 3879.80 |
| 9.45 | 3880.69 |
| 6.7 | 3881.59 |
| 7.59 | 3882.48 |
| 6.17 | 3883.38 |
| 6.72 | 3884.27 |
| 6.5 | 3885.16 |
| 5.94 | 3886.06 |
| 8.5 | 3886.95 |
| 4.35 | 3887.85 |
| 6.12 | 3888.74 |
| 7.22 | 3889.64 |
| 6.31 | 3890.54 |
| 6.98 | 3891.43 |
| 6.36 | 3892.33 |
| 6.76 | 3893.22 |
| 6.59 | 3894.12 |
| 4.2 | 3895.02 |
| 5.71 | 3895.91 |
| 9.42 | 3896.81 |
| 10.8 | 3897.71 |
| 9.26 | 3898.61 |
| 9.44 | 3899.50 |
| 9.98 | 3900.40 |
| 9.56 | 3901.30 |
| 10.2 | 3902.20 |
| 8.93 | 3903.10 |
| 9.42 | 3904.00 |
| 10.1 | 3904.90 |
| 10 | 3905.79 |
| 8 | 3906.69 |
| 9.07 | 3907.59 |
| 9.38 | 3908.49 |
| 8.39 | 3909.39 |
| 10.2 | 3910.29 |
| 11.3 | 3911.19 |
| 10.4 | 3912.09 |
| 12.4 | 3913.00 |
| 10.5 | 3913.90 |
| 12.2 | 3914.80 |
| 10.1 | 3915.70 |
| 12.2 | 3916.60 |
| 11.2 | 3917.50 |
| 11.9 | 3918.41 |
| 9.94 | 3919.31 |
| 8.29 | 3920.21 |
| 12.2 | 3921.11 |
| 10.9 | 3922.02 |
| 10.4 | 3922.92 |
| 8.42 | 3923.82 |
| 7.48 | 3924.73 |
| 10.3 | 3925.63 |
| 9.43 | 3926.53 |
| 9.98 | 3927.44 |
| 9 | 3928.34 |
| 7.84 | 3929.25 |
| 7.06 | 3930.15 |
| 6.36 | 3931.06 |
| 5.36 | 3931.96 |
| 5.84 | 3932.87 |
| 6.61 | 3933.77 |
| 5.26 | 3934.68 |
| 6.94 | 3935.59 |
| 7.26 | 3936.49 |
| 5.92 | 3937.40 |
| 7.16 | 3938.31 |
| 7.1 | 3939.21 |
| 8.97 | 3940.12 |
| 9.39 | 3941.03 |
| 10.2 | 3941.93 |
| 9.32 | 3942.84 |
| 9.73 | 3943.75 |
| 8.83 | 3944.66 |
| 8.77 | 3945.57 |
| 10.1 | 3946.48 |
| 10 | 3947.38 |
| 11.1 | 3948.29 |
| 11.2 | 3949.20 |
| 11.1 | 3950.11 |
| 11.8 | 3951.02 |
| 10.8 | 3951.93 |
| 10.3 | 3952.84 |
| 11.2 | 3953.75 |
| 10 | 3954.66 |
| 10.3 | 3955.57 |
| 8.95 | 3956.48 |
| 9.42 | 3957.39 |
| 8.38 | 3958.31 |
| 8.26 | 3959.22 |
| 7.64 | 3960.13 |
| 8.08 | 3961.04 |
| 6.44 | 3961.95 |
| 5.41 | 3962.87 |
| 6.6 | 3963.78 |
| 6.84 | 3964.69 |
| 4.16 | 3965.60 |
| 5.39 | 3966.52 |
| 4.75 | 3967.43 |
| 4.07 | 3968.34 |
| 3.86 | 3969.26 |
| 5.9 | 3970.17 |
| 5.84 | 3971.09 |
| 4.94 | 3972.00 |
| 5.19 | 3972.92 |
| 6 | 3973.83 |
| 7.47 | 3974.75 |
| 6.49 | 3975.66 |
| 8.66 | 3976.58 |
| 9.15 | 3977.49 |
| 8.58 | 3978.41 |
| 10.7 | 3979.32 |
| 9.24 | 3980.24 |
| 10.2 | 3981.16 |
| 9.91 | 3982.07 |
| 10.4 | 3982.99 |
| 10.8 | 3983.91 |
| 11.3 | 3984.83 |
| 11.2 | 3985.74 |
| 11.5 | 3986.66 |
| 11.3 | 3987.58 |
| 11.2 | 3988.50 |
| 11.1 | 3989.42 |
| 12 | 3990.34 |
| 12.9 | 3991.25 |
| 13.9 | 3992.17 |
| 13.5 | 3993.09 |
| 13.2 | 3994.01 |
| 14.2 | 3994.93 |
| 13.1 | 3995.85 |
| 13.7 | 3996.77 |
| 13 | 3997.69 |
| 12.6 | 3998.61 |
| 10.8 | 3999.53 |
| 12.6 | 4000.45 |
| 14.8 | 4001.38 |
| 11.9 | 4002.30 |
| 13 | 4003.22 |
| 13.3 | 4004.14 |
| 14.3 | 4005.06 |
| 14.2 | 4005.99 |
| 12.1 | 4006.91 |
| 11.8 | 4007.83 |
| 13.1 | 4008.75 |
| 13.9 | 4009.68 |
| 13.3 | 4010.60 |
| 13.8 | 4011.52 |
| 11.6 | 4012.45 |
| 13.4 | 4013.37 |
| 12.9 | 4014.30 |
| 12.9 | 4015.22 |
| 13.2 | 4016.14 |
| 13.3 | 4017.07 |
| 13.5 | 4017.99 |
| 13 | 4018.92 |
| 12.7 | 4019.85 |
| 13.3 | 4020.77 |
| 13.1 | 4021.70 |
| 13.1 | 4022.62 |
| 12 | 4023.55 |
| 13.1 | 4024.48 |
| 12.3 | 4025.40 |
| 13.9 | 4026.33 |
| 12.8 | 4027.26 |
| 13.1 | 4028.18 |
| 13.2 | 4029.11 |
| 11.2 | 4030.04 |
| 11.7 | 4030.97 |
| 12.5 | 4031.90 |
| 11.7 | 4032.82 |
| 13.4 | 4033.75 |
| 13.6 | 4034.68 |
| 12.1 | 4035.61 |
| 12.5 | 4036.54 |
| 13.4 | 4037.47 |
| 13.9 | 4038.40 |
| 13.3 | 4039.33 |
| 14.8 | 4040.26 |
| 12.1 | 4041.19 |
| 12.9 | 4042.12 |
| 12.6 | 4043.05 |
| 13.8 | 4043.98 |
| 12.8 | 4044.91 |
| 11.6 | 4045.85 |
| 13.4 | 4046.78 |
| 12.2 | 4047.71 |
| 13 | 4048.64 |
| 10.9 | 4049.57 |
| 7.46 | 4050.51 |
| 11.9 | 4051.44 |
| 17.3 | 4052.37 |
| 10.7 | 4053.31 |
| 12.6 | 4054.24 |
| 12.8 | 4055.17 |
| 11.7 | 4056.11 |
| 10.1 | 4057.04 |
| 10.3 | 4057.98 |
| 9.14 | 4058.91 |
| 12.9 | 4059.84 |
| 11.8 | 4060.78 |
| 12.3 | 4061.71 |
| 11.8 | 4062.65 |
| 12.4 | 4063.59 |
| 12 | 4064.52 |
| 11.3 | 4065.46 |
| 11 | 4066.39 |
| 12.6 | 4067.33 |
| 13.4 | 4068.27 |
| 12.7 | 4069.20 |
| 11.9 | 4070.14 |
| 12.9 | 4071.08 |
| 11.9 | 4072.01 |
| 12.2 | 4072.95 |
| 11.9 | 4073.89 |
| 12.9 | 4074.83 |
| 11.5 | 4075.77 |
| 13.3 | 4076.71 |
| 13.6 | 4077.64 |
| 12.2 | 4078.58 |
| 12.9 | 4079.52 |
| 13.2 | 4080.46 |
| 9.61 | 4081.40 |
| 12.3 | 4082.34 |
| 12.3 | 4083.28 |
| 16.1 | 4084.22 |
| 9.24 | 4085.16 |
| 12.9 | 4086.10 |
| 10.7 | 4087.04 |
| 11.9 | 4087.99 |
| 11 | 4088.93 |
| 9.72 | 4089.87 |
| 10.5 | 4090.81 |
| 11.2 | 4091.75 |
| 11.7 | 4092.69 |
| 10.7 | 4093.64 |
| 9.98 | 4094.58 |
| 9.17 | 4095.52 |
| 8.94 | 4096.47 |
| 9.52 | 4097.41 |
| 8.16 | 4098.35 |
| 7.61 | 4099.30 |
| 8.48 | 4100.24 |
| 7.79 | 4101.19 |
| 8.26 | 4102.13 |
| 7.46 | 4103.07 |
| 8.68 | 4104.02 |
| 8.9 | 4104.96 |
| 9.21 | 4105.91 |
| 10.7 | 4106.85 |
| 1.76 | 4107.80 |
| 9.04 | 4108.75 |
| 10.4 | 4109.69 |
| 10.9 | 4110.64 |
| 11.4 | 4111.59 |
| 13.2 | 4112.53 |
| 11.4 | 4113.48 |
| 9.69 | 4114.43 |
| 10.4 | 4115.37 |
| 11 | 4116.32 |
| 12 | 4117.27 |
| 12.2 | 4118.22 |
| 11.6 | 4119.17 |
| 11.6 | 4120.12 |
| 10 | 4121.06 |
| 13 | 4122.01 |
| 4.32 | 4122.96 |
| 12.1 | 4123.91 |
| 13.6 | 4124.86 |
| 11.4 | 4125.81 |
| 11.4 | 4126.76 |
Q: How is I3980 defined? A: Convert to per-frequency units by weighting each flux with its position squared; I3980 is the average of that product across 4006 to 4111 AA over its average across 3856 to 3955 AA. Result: 1.45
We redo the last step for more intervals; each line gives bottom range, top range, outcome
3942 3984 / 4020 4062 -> 1.56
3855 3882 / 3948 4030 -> 1.32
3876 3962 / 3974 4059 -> 1.46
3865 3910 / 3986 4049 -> 1.68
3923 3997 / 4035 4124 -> 1.35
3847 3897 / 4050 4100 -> 1.59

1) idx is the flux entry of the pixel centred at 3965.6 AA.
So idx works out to 4.16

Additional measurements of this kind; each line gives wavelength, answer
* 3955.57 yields 10.3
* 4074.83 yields 12.9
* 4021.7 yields 13.1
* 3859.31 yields 6.51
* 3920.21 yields 8.29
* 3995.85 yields 13.1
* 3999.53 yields 10.8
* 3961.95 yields 6.44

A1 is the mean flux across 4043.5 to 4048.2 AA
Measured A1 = 12.8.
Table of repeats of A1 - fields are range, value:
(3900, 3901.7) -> 9.76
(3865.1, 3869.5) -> 9.59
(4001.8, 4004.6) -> 12.8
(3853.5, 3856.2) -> 10.1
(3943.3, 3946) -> 9.1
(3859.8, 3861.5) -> 8.43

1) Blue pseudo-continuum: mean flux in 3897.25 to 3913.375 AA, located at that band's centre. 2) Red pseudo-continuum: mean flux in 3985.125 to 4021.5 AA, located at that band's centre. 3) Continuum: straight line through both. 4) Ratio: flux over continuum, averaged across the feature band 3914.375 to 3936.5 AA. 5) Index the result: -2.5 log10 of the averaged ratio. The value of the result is 0.16 mag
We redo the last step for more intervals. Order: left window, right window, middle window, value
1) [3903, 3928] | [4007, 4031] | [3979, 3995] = 0.05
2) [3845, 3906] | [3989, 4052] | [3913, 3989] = 0.21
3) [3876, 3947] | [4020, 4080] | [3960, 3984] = 0.41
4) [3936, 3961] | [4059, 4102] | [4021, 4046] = -0.20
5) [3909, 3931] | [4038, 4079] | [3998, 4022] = -0.14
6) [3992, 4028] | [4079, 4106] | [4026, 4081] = -0.07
